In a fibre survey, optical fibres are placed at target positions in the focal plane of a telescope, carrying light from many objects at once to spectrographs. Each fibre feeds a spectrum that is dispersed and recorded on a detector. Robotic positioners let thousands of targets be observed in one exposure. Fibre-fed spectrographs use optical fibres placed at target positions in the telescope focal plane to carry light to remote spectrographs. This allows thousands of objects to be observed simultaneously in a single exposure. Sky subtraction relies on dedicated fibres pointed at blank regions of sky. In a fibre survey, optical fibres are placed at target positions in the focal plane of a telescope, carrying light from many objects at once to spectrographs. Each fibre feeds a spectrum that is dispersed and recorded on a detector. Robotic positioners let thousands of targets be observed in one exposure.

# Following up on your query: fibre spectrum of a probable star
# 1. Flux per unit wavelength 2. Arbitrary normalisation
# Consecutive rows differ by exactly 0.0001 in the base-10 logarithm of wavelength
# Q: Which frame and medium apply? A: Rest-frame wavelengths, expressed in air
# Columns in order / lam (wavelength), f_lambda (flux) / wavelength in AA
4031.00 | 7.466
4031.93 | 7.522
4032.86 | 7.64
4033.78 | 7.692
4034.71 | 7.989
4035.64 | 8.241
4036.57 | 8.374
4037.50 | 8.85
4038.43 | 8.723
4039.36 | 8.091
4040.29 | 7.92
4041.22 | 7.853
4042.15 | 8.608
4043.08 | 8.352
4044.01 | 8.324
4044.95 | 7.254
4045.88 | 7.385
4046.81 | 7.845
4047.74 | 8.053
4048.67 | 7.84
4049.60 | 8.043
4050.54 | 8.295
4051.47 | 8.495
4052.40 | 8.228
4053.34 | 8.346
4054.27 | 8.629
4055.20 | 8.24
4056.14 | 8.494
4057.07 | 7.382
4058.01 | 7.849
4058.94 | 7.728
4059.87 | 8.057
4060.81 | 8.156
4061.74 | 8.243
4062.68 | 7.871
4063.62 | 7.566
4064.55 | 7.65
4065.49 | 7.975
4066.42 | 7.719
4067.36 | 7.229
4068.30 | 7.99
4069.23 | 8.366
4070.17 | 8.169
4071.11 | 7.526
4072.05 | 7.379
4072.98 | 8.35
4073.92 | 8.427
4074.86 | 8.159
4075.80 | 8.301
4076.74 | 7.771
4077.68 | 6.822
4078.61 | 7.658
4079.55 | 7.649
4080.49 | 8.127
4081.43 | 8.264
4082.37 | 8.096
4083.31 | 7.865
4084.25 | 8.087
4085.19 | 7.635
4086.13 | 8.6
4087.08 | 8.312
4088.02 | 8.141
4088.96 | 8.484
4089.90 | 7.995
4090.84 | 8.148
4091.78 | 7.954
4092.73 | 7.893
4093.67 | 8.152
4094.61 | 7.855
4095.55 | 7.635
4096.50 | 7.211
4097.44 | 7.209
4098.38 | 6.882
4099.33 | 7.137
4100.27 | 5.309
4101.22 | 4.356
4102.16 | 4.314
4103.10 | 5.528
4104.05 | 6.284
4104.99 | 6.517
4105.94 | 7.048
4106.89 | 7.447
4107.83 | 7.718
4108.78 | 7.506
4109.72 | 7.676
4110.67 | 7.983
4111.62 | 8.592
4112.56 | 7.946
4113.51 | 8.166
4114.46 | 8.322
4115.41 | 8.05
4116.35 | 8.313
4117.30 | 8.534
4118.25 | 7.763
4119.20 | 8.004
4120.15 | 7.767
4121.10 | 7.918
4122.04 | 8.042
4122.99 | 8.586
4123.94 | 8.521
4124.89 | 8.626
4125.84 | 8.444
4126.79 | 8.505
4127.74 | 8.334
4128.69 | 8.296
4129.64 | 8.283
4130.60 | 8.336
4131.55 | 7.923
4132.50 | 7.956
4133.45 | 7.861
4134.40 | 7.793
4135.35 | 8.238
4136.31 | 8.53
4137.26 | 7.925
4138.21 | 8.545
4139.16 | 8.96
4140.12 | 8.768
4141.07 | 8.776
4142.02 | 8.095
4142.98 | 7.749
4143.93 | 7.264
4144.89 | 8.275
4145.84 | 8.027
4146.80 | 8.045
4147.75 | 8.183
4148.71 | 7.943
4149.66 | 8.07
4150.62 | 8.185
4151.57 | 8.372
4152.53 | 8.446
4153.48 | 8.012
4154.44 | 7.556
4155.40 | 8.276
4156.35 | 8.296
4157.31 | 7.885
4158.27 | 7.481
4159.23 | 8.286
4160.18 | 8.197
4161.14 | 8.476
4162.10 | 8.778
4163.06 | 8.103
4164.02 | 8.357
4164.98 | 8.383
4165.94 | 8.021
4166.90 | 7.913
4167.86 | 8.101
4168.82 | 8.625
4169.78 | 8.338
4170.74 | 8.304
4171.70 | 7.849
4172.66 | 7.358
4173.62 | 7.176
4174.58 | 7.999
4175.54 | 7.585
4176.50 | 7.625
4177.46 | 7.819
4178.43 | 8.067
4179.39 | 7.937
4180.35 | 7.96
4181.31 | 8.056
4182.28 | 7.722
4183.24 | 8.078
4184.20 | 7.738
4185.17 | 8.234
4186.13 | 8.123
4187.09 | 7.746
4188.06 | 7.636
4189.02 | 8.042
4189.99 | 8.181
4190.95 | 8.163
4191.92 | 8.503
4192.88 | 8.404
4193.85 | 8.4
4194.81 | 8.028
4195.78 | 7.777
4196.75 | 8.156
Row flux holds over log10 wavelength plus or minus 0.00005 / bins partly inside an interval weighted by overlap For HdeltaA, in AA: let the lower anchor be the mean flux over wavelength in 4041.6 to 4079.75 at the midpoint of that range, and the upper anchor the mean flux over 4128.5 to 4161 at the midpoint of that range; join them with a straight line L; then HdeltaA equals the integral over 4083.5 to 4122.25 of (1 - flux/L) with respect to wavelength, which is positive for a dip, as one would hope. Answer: 2.6 AA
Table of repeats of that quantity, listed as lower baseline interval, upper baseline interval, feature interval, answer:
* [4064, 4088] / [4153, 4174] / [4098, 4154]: 1.4 AA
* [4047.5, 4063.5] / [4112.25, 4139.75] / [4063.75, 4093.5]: 0.7 AA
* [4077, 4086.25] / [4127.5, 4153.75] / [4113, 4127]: -0.3 AA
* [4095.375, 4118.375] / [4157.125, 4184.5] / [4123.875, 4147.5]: -2.2 AA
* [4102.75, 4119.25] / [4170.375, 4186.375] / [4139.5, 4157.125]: -0.9 AA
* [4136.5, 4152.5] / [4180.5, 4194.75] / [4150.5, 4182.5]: 0.4 AA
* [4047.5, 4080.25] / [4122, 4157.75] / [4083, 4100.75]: 0.8 AA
